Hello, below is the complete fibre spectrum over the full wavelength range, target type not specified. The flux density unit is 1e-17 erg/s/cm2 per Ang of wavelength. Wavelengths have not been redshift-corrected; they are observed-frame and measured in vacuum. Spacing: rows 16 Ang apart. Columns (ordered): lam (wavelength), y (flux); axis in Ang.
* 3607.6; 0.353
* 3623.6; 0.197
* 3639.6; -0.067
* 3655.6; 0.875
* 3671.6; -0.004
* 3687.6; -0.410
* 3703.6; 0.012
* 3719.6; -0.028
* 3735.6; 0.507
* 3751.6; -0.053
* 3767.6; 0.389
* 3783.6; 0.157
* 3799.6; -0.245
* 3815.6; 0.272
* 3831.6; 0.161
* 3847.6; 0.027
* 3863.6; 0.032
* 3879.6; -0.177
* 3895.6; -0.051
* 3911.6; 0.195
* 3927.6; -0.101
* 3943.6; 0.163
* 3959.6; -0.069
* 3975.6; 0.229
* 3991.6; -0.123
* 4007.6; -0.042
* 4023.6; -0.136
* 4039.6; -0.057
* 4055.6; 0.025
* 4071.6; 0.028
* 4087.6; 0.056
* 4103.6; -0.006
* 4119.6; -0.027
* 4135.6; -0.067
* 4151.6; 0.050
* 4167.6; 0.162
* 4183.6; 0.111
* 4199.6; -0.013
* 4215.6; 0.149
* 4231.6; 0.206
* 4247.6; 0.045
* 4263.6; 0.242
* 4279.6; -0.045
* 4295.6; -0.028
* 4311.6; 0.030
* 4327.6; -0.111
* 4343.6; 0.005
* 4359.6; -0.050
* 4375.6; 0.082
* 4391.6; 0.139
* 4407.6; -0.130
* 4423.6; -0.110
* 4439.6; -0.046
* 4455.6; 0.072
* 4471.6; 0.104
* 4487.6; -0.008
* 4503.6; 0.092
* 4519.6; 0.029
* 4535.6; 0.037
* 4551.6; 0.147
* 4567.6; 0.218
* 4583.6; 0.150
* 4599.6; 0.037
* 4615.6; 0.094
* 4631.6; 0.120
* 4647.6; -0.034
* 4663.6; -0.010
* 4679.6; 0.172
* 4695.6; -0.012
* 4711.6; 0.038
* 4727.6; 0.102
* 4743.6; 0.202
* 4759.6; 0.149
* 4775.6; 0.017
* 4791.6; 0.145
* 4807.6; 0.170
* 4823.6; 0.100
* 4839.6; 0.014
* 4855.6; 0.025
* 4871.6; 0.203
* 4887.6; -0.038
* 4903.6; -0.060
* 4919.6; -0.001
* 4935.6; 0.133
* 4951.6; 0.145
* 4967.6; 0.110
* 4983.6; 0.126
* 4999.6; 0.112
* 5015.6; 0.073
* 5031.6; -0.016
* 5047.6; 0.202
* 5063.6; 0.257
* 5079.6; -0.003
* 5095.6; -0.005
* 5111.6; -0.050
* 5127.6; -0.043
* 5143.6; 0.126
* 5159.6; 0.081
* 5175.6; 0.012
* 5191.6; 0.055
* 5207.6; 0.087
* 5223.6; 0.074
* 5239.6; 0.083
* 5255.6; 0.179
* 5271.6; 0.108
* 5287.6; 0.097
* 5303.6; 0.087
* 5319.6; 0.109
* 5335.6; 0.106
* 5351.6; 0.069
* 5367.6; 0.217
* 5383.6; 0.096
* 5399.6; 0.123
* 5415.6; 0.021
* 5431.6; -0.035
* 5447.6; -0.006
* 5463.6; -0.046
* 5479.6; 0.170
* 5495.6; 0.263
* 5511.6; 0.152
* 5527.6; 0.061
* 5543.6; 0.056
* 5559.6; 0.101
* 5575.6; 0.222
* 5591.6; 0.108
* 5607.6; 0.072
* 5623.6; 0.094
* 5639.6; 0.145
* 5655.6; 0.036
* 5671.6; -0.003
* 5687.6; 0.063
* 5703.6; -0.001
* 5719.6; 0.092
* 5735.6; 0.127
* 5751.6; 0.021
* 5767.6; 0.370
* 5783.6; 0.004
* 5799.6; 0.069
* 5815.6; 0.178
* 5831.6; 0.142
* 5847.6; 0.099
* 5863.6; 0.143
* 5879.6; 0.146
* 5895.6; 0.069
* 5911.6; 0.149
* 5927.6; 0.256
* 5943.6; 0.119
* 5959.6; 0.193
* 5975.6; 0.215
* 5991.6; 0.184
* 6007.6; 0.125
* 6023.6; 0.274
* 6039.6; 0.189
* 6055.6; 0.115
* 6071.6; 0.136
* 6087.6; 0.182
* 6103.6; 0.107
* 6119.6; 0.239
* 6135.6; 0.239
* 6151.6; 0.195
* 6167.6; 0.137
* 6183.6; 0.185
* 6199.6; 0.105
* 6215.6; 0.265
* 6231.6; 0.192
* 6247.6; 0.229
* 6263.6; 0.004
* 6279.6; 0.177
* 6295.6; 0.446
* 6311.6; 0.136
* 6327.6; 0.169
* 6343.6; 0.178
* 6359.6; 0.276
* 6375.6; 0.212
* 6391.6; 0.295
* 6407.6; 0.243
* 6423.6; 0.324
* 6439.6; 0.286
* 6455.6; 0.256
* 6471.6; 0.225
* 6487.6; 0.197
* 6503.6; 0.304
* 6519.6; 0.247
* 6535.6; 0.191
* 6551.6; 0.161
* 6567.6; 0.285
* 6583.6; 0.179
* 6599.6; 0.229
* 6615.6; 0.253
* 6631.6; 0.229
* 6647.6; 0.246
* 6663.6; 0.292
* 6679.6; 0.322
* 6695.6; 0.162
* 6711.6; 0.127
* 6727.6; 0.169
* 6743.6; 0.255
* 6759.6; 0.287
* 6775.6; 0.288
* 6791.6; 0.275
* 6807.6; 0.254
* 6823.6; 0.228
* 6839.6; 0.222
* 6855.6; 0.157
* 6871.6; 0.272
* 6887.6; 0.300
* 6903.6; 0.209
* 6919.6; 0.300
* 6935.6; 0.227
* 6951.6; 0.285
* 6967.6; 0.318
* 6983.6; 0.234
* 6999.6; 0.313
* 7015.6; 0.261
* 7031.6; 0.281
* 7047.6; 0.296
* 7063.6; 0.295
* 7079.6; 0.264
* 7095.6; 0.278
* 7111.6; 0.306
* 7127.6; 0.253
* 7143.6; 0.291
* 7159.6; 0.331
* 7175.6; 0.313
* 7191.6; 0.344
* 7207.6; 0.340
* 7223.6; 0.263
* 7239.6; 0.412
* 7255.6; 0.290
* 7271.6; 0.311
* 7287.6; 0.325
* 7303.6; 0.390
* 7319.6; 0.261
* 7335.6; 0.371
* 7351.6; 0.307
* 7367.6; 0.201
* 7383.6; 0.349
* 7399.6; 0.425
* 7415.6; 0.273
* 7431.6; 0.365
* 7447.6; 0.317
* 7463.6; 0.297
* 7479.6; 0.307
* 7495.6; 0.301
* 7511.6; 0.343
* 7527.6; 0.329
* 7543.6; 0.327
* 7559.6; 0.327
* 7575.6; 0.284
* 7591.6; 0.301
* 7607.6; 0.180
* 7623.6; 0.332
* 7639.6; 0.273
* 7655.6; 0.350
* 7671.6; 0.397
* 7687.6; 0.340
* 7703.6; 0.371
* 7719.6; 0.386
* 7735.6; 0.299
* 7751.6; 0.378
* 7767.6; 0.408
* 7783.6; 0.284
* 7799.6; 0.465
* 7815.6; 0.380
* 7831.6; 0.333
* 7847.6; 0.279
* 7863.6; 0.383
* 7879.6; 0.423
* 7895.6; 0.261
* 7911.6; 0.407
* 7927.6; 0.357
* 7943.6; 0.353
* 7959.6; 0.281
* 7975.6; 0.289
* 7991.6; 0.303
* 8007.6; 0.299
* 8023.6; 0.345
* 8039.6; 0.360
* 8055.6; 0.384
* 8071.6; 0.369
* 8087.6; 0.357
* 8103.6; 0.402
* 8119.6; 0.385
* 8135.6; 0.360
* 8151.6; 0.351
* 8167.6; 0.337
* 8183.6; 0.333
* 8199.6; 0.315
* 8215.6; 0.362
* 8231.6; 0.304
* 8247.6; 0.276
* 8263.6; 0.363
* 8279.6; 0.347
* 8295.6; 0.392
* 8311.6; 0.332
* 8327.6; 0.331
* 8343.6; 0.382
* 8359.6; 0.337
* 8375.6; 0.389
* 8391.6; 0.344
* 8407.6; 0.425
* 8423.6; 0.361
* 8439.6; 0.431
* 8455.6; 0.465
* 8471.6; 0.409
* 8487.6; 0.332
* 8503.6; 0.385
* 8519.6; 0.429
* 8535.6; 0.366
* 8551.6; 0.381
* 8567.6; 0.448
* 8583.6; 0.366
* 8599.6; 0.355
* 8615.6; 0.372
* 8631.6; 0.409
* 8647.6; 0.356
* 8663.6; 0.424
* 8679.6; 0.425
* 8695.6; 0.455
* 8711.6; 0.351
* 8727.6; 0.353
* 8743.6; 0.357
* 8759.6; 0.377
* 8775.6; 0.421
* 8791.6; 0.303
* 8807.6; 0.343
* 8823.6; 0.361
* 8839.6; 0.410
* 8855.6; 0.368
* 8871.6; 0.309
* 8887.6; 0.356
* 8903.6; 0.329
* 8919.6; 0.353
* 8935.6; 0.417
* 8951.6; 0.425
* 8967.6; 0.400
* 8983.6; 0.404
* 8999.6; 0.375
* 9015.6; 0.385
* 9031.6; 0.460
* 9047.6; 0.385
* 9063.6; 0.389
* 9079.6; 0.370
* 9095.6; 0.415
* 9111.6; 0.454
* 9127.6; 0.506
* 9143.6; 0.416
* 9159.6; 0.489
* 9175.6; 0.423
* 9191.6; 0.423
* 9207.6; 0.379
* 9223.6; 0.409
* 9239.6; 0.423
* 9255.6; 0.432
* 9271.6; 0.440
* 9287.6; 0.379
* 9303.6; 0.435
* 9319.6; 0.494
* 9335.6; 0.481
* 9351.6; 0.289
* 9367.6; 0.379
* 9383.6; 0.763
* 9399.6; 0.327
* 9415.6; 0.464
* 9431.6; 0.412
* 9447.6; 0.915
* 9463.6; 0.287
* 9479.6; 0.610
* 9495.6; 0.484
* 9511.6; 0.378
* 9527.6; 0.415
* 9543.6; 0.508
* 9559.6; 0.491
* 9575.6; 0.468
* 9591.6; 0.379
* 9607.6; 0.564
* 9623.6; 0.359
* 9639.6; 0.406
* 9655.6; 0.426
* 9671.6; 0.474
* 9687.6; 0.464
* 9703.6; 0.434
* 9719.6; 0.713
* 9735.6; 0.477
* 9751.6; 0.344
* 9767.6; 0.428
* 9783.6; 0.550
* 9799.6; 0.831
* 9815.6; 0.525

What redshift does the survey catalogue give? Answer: 0.59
